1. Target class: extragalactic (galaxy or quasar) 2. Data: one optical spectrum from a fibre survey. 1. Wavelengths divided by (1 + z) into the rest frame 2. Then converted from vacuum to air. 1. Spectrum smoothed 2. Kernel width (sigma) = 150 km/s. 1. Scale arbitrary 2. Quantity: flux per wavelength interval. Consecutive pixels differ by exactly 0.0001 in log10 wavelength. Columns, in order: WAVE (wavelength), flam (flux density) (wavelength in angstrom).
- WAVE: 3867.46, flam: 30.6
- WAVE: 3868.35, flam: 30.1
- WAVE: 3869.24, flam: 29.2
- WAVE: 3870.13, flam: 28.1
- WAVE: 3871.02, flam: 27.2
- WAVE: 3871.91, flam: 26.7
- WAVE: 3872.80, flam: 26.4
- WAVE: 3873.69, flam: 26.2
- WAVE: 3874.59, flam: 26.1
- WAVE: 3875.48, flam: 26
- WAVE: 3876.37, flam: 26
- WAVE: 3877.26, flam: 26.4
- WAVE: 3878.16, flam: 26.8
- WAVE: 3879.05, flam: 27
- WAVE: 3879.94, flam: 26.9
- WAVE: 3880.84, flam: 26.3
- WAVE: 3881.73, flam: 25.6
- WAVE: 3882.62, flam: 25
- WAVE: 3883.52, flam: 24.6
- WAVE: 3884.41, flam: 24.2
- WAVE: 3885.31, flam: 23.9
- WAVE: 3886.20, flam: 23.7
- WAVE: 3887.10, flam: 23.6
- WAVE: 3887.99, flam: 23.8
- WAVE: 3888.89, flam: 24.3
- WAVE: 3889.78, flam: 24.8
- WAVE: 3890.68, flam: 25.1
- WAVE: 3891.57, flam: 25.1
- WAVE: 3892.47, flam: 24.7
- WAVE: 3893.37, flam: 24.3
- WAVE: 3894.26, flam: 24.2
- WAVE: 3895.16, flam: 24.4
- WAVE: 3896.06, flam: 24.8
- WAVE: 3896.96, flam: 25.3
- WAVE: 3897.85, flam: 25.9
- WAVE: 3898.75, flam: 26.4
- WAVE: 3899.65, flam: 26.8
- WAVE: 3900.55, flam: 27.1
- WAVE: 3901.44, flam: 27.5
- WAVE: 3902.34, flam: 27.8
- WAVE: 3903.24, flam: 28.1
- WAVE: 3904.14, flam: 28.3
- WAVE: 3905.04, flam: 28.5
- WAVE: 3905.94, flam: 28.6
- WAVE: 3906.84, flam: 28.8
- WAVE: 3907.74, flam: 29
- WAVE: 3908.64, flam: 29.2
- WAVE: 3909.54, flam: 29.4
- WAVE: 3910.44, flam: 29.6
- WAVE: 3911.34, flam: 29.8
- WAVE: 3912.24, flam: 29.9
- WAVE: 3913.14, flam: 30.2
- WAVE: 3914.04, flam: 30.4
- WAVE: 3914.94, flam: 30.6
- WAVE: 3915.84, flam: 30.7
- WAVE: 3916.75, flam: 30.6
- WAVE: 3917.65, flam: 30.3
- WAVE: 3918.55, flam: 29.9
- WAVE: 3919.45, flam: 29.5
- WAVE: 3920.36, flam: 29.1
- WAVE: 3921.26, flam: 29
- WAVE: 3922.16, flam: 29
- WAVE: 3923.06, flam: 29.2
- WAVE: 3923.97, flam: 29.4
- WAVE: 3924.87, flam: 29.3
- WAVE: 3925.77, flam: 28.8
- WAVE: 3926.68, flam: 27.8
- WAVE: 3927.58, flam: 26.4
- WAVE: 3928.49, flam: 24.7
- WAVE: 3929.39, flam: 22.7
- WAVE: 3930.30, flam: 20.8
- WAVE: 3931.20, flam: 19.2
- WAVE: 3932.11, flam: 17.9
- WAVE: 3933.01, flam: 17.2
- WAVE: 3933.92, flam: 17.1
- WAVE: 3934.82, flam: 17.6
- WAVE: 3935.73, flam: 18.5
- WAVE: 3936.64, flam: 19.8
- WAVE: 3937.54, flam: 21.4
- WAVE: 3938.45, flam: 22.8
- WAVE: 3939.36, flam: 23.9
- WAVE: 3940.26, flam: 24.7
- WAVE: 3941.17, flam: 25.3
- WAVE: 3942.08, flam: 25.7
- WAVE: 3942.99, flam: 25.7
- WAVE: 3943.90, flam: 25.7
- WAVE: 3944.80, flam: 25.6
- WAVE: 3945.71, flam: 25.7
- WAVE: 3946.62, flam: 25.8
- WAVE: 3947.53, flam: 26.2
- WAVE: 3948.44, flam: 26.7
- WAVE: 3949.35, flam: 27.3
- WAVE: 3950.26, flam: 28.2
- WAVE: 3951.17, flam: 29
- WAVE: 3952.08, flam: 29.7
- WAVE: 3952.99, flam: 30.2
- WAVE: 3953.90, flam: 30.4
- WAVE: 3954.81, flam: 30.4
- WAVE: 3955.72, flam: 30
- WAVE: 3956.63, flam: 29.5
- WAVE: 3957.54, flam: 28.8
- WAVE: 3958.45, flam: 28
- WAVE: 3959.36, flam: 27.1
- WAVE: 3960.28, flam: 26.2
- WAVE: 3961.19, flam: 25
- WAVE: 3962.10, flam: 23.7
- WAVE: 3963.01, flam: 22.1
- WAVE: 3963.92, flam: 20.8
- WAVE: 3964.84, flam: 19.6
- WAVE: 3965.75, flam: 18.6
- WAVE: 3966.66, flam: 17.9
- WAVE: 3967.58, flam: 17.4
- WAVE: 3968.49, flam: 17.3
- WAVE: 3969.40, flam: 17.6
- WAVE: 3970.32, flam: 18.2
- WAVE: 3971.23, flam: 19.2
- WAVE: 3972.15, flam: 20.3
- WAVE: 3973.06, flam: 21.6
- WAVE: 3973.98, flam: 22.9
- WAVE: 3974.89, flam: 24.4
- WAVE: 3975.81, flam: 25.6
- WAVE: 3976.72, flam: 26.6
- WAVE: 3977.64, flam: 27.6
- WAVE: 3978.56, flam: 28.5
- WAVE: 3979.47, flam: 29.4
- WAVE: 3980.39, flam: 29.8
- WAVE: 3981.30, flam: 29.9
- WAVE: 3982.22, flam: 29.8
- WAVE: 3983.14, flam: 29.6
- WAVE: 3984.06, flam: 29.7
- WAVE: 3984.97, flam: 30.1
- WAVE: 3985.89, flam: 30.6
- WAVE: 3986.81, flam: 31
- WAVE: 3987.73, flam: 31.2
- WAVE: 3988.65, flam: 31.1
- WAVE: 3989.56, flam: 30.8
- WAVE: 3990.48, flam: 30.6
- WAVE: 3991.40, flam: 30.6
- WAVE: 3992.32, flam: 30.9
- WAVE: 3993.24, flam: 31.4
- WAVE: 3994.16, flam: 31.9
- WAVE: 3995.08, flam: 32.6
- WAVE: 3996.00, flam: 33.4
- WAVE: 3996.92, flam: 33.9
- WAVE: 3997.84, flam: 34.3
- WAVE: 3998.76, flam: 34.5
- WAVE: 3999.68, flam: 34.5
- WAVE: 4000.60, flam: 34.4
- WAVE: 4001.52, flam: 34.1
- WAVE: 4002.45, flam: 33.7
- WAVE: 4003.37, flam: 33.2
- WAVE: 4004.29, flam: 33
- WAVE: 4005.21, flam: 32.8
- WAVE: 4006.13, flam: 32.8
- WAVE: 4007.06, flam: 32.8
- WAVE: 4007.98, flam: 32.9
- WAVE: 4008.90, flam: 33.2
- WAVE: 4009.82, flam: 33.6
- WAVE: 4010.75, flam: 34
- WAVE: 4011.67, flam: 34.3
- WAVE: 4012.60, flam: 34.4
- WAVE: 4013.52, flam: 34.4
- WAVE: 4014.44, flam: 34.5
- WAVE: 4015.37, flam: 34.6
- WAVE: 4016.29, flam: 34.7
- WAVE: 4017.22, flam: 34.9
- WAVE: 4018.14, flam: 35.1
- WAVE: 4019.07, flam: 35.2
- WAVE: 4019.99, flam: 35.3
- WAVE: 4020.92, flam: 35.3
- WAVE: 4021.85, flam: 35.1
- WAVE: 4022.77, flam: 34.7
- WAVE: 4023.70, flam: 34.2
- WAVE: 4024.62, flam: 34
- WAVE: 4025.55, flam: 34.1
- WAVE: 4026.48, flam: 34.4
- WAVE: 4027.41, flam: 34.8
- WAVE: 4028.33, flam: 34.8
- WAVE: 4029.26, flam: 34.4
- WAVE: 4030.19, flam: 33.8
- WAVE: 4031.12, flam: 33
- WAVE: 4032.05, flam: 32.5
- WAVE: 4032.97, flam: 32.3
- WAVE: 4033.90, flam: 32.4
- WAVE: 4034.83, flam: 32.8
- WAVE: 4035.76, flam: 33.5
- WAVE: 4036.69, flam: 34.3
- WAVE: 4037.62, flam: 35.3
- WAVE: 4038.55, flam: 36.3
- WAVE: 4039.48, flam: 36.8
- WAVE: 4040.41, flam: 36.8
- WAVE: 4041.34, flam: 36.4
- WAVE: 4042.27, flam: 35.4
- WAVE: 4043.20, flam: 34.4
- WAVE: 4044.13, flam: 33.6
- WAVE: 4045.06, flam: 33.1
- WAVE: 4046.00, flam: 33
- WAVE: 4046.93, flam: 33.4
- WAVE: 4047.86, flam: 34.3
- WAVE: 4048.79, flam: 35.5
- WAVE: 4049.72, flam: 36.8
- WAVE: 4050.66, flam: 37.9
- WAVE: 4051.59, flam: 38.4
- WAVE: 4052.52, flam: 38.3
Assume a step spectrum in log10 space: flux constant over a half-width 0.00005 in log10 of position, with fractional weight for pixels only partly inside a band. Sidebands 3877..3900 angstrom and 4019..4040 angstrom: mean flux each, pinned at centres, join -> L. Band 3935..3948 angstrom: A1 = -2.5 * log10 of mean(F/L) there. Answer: 0.194 mag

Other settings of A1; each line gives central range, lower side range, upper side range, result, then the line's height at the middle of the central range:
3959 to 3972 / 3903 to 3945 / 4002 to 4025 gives 0.40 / 29.9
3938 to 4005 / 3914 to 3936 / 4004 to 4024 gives 0.10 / 30.2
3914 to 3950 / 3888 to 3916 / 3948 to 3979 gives 0.03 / 26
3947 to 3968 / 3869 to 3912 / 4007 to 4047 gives 0.17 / 30.3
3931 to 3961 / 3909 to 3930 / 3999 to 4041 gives 0.21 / 30.3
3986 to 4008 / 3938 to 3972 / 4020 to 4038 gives -0.09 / 30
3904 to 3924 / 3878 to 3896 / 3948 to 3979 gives -0.19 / 24.8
